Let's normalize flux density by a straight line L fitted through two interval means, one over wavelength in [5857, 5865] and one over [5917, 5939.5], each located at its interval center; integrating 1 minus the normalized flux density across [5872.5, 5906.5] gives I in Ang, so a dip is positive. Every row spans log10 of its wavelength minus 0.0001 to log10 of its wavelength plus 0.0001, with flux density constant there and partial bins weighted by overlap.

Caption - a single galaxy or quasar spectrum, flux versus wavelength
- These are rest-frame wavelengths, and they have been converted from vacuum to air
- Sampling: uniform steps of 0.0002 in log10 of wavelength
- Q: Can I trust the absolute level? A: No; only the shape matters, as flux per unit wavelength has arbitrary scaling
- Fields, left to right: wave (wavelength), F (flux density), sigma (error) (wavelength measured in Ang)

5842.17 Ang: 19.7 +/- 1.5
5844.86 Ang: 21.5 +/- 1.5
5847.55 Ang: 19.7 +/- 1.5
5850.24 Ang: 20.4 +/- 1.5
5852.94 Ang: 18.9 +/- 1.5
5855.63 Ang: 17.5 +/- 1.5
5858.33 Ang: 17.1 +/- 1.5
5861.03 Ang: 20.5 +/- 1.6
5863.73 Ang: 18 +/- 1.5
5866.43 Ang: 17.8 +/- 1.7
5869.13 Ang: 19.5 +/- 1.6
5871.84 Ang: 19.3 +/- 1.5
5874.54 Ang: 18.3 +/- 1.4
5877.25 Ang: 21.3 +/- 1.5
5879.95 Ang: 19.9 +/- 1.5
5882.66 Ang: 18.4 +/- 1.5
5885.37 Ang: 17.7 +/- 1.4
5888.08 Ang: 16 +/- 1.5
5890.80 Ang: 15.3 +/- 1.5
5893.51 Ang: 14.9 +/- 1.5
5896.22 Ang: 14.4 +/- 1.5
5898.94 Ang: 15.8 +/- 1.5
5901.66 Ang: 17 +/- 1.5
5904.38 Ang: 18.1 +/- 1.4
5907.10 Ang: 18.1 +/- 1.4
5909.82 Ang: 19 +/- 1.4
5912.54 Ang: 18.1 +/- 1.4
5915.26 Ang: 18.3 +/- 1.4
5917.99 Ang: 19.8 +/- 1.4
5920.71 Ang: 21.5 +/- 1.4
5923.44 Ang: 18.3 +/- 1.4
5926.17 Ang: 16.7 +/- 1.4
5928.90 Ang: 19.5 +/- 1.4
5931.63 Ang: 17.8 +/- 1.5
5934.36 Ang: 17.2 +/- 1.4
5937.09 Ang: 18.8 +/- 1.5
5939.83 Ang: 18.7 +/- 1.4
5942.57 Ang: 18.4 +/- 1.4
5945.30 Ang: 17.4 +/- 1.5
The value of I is 2.3 Ang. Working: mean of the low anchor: 18.5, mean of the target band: 17.3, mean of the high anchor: 18.7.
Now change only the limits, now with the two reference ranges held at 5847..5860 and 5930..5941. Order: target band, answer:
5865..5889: -0.2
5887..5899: 2.1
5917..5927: -0.5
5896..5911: 0.9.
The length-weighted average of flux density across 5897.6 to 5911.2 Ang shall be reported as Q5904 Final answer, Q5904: 17.6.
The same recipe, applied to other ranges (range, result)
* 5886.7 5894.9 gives 15.4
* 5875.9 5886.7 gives 19.3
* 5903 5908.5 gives 18.1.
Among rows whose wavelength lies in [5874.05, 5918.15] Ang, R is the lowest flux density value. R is 14.4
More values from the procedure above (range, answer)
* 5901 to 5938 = 16.7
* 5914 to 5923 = 18.3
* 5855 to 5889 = 16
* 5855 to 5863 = 17.1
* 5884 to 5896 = 14.9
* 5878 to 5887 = 17.7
